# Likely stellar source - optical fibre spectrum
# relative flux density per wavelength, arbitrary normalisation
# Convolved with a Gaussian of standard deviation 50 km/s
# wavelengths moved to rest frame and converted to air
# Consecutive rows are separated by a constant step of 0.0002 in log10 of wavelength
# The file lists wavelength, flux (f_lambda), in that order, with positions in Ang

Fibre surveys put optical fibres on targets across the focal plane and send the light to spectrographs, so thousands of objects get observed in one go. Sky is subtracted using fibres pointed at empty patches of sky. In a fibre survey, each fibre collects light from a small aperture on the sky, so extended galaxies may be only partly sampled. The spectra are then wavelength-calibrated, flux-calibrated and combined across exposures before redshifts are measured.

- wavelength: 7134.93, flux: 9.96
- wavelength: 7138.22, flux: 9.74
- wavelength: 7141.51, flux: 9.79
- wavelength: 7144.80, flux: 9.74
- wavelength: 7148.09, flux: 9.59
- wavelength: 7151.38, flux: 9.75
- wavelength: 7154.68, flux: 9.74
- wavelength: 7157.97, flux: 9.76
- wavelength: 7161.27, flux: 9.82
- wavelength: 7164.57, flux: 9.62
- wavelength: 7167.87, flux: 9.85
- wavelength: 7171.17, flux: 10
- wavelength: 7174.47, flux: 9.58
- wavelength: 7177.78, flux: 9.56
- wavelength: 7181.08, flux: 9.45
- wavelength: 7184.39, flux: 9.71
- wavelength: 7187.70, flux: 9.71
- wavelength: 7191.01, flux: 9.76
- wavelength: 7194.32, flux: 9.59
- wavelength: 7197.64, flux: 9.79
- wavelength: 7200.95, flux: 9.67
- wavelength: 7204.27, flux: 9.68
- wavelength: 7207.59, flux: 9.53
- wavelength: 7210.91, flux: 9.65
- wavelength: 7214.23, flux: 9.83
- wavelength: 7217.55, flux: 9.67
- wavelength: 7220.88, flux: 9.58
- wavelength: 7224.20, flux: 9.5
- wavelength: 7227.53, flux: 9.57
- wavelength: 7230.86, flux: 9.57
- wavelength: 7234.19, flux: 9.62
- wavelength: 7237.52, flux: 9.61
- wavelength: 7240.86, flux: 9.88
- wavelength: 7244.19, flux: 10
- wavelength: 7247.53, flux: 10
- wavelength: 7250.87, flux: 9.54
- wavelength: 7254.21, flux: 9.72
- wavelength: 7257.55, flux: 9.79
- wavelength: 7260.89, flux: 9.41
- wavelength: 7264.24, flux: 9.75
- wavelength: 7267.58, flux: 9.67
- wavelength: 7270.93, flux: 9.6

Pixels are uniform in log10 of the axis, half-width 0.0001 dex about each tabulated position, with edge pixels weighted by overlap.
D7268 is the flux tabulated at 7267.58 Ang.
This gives 9.67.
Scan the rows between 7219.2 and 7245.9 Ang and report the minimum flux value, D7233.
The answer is 9.5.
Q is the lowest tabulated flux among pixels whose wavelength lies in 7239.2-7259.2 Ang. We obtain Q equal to 9.54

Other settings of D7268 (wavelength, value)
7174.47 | 9.58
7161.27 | 9.82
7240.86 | 9.88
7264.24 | 9.75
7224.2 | 9.5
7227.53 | 9.57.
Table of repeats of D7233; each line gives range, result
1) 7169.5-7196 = 9.45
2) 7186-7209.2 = 9.53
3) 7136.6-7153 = 9.59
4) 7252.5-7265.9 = 9.41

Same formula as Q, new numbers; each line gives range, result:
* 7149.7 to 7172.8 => 9.62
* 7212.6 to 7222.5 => 9.58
